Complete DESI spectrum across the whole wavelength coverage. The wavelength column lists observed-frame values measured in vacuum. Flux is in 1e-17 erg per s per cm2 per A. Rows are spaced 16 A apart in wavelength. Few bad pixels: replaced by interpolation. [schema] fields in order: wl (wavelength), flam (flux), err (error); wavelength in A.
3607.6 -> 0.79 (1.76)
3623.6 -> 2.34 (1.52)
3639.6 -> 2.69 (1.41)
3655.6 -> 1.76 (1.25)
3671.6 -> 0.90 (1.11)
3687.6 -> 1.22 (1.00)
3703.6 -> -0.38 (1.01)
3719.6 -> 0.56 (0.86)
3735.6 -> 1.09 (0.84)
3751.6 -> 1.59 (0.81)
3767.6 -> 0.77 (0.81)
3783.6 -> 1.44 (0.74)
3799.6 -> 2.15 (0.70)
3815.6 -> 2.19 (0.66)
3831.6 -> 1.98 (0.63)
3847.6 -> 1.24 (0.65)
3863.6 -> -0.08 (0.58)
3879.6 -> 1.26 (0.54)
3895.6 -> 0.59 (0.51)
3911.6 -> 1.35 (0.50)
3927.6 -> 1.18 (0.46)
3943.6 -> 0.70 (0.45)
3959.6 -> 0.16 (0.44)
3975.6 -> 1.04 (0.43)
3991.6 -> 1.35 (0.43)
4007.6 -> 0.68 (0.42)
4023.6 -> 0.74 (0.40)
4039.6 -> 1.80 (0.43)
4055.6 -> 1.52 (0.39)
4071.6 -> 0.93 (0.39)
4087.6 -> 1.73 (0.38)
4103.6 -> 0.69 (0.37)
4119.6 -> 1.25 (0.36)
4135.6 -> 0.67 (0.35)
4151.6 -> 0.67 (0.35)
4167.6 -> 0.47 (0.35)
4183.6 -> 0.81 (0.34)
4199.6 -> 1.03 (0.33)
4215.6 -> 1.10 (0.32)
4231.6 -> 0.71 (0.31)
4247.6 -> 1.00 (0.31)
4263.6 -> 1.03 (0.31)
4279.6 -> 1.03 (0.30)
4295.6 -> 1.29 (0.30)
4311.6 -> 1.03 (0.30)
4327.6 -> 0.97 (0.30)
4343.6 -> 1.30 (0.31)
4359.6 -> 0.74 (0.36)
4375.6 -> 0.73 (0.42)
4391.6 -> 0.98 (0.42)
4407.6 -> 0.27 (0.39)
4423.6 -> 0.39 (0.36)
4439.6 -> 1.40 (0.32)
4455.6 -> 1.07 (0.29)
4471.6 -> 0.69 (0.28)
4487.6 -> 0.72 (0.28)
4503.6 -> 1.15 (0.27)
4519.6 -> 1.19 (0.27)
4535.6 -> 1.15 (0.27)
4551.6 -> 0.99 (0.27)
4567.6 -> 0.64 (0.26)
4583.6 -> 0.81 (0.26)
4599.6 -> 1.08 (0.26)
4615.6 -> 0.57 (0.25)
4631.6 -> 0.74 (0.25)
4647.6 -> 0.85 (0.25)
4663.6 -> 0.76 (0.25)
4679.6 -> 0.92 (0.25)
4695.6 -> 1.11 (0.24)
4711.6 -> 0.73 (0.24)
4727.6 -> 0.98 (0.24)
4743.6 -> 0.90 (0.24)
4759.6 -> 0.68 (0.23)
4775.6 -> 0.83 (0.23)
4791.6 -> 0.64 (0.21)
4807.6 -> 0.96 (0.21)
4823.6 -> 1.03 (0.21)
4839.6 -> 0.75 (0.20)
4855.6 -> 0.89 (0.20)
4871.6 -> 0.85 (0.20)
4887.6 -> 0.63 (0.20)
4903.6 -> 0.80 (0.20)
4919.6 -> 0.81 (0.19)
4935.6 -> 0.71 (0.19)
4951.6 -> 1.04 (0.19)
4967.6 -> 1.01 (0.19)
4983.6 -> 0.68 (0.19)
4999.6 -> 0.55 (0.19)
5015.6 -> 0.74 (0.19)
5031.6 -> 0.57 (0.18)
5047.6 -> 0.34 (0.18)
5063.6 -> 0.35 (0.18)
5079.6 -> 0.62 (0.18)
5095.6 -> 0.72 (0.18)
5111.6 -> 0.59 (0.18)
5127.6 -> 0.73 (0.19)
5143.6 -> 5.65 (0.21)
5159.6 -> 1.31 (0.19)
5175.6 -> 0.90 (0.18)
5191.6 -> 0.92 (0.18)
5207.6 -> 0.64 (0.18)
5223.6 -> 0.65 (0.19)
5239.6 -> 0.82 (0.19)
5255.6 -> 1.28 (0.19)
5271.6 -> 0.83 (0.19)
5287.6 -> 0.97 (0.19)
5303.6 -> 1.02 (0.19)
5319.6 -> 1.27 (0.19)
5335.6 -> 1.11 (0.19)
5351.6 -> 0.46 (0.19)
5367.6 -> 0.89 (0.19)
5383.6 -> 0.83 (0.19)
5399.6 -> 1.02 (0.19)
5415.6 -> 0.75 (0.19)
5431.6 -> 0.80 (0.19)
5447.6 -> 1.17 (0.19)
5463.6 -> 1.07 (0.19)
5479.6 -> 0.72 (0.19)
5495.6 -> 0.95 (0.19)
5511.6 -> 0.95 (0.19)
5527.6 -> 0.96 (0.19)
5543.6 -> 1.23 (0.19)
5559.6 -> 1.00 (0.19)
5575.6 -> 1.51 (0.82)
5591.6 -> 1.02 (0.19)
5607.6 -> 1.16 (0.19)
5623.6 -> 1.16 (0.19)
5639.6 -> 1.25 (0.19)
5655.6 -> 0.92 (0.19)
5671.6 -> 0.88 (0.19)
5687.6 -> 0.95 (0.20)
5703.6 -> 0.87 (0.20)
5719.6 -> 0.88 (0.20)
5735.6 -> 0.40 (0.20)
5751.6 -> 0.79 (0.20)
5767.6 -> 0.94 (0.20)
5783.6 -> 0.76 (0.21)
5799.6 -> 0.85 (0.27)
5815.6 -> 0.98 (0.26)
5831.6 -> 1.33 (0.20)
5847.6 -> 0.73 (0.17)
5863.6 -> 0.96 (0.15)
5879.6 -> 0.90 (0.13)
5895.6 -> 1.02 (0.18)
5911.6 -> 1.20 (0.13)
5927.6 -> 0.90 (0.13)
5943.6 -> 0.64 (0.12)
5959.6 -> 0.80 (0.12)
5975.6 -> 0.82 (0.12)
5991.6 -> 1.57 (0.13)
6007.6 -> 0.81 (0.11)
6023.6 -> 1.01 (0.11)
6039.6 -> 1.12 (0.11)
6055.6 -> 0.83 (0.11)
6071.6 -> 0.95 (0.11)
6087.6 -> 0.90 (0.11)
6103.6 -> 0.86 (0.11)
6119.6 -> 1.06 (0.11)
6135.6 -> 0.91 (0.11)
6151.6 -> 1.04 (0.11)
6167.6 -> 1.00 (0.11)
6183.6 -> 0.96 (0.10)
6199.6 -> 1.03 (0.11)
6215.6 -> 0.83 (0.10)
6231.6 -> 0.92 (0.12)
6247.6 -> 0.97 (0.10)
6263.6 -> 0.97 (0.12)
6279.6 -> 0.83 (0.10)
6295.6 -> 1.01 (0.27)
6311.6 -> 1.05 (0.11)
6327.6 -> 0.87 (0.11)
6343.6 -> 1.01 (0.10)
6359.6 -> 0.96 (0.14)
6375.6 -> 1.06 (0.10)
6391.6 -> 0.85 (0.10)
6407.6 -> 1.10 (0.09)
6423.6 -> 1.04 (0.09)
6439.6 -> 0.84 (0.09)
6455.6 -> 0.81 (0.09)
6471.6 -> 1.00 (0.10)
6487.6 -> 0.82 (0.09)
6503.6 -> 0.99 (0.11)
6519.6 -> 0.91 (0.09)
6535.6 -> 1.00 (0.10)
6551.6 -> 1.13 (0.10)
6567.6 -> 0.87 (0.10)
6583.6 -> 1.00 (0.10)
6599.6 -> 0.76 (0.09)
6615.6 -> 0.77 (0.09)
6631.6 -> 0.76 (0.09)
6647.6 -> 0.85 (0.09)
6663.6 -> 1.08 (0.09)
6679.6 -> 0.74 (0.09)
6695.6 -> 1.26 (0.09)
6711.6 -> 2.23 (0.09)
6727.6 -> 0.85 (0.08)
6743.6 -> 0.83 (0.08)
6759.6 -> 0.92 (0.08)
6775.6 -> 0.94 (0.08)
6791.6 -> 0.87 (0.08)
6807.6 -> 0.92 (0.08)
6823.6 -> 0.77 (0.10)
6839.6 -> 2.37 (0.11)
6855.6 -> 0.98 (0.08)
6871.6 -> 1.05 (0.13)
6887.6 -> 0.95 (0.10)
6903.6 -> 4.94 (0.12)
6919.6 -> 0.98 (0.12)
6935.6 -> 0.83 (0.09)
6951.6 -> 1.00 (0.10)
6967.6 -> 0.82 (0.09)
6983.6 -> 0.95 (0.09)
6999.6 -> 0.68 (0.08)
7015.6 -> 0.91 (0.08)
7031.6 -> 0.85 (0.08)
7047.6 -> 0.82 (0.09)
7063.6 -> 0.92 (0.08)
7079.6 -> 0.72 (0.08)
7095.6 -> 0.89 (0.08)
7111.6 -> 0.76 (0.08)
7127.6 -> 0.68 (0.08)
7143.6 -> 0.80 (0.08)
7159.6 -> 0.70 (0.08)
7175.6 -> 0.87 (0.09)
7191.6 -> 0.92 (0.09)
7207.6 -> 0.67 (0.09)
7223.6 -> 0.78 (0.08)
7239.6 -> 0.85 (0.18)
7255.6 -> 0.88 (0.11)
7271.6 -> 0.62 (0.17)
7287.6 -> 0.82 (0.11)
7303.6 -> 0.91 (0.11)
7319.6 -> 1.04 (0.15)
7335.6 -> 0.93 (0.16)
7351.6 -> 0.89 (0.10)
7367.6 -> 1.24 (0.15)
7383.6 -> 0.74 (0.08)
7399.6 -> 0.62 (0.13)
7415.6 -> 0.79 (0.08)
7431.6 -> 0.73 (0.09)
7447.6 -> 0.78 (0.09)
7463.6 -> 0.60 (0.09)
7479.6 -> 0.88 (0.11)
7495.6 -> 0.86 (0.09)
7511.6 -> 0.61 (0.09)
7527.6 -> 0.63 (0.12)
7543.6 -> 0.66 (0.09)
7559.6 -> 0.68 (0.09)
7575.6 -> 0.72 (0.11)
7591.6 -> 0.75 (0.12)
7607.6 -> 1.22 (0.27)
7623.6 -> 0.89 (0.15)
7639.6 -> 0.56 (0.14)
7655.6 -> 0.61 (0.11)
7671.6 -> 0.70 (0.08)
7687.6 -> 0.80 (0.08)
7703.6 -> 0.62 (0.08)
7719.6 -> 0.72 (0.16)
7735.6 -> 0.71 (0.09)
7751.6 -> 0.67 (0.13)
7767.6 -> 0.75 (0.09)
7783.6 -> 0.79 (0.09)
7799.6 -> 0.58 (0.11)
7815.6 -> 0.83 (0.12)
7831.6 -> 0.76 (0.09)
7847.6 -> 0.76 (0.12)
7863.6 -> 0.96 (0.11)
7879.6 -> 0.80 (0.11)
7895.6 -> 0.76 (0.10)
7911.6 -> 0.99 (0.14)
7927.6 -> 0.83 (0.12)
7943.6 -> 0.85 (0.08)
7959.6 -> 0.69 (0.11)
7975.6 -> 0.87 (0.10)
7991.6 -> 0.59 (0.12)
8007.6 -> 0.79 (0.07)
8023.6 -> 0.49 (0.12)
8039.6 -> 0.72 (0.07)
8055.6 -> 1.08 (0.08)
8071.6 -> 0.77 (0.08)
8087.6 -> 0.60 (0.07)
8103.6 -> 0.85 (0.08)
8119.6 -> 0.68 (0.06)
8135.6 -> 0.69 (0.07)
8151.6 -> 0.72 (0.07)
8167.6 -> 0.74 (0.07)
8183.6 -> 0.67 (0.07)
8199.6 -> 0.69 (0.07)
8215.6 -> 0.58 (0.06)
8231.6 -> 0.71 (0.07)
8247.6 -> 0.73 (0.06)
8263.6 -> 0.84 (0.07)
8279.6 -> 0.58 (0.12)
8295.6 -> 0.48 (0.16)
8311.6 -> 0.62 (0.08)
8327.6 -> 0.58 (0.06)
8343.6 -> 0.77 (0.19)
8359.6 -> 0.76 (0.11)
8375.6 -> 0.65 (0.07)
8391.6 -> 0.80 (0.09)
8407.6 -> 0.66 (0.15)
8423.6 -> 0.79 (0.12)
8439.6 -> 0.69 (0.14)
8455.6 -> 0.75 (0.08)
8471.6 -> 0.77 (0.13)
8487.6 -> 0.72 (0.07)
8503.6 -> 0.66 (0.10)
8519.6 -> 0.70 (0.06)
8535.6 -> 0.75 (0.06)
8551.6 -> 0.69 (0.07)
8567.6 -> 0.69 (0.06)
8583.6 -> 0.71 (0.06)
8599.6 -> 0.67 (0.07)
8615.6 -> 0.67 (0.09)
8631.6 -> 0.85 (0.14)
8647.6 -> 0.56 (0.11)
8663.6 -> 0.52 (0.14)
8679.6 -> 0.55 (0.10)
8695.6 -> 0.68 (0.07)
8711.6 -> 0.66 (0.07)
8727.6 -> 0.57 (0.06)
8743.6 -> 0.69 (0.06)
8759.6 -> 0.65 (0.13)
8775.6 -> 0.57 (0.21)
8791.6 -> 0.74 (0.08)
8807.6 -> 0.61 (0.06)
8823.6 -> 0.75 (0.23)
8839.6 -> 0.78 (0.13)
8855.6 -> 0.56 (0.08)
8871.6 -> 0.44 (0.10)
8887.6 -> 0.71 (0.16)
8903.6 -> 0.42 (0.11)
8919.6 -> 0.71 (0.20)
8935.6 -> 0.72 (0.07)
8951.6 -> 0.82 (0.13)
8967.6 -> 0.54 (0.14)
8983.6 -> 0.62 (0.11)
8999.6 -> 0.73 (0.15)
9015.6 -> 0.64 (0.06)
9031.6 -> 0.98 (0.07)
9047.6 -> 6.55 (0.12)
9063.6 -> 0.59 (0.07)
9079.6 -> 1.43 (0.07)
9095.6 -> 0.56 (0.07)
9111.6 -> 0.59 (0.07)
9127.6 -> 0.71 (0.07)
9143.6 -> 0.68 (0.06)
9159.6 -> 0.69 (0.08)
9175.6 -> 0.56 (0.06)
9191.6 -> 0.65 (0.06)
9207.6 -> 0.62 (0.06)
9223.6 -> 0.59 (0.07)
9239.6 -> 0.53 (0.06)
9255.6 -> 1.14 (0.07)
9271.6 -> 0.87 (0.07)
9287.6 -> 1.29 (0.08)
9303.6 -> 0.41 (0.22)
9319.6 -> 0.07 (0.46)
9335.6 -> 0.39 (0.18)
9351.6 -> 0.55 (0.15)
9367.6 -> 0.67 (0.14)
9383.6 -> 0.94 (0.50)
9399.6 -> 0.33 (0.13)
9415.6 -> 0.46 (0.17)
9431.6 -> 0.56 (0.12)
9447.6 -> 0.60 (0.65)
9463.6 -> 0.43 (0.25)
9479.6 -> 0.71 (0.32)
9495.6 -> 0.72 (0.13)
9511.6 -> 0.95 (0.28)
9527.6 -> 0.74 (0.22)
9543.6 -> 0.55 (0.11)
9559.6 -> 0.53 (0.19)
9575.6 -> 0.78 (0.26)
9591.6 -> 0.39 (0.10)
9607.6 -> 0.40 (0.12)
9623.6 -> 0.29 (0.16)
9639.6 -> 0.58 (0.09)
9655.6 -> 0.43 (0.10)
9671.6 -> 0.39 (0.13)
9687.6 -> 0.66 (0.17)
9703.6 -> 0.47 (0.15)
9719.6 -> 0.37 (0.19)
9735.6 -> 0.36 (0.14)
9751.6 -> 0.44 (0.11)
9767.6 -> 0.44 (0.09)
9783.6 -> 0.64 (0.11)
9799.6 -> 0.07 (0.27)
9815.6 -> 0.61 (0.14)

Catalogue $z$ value 0.379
